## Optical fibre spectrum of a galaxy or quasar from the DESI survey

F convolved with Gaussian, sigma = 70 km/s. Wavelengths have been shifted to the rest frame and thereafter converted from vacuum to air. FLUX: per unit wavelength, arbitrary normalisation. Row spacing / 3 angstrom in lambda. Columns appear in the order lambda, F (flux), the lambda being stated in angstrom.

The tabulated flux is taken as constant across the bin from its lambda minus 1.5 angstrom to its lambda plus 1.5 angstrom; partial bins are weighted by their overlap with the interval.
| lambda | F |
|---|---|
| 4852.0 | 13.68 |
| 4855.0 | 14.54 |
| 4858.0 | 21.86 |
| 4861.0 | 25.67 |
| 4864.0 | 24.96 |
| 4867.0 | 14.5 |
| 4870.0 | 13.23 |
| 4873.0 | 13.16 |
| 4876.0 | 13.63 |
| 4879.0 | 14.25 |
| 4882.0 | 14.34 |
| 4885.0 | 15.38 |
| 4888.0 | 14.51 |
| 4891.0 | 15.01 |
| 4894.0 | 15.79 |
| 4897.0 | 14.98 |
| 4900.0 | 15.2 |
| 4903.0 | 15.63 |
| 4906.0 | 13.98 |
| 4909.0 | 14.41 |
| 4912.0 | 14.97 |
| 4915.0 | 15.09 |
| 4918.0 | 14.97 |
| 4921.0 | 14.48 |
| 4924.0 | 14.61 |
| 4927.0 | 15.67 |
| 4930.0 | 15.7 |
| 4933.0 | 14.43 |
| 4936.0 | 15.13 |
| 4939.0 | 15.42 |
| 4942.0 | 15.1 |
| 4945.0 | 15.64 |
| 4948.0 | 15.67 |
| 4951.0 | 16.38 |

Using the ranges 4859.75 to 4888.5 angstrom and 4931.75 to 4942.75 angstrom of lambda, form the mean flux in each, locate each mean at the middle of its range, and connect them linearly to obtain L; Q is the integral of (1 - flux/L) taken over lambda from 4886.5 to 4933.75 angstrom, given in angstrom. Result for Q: 1.9 angstrom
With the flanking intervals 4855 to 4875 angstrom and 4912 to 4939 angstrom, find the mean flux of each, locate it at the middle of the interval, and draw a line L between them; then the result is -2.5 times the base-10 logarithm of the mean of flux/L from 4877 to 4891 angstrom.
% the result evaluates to 0.19 mag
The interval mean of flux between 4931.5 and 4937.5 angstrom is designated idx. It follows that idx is 14.8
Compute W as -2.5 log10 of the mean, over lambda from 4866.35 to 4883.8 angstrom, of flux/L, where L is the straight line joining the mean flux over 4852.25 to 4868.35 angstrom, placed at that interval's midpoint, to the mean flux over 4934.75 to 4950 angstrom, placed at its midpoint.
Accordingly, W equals 0.35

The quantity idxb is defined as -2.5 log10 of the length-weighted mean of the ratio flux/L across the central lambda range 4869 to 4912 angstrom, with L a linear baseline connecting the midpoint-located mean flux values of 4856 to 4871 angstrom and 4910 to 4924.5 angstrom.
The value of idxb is 0.19 mag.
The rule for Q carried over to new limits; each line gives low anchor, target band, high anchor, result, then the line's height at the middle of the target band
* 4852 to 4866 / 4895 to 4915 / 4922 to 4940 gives 2.58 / 17.1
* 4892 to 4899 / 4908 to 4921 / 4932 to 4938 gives 0.24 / 15.1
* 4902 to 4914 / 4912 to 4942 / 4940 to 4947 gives 0.06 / 15.1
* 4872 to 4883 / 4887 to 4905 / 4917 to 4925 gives -1.23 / 14.2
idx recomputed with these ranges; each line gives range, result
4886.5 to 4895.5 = 15.1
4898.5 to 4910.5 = 14.8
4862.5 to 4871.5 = 17.6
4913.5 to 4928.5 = 15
